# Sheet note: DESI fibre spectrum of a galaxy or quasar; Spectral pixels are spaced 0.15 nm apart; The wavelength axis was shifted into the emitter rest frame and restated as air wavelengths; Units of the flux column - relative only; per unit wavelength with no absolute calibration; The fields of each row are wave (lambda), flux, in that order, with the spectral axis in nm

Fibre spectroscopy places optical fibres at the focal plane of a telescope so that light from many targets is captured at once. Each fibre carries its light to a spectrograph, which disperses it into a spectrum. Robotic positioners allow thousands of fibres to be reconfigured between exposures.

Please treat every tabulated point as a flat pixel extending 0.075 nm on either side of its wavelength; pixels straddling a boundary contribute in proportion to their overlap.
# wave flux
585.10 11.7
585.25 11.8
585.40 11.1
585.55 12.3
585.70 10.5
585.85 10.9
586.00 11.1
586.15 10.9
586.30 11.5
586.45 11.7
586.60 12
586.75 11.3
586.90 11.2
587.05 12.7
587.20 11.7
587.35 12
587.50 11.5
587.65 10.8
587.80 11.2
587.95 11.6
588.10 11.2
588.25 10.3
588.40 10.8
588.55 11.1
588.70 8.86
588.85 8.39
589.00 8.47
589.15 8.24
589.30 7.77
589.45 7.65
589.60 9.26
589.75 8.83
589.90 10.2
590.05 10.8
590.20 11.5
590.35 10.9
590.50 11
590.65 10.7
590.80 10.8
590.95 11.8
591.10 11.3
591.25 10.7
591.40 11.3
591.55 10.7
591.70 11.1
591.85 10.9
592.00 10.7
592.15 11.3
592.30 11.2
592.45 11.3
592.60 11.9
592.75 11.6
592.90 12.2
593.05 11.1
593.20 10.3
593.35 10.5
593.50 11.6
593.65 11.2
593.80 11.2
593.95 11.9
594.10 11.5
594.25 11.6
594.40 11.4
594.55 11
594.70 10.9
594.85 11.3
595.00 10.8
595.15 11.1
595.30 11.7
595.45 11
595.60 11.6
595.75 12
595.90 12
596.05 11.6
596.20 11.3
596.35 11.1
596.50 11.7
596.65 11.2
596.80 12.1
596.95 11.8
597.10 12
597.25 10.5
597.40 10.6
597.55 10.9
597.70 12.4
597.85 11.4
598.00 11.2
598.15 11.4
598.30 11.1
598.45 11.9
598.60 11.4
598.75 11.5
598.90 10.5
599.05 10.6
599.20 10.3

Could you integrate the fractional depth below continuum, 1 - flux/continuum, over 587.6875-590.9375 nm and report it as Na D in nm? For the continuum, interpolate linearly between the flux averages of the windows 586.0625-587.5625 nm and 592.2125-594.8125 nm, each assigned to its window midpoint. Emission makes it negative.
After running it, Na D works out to 0.42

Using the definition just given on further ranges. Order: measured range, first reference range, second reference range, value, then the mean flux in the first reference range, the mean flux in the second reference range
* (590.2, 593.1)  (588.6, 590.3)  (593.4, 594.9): -0.29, 9.14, 11.3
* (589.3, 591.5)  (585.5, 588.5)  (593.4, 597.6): 0.19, 11.3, 11.4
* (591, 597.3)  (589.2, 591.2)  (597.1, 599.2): -0.38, 10.2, 11.2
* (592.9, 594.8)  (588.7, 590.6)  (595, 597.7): -0.10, 9.41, 11.4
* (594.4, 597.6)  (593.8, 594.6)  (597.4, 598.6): 0.03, 11.5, 11.4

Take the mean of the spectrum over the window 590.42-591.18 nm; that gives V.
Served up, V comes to 11.1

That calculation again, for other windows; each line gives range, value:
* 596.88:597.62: 11.2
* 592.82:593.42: 11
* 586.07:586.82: 11.5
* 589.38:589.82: 8.59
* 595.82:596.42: 11.5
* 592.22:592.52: 11.2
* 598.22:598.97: 11.3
